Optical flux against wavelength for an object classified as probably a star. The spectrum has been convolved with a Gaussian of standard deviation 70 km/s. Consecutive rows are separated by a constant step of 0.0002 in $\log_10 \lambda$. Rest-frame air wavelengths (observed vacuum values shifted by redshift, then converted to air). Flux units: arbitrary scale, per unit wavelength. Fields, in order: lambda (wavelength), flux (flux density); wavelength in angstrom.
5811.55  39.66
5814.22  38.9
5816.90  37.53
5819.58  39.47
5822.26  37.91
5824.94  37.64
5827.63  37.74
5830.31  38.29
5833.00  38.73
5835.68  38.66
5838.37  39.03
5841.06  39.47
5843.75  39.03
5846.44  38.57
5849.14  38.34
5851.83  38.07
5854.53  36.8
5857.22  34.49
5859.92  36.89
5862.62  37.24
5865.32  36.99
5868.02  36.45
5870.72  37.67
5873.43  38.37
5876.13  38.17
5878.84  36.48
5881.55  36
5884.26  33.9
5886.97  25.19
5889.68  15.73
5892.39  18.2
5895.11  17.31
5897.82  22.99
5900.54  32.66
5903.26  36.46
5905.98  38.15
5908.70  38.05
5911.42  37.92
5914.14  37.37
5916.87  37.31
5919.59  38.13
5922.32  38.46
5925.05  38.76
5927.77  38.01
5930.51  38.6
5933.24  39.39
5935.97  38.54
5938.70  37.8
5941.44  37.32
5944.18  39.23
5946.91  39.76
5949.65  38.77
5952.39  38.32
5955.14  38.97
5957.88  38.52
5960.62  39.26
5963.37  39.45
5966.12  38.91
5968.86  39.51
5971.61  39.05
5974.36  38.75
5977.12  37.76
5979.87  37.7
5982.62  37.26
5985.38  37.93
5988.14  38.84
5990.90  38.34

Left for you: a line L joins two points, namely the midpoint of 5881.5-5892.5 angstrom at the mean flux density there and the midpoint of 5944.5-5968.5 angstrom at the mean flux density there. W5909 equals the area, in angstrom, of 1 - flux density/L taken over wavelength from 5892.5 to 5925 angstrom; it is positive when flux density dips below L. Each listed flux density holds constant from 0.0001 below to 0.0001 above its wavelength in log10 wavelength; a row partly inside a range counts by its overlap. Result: -4.1 angstrom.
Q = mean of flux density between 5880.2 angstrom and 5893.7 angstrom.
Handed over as 25.8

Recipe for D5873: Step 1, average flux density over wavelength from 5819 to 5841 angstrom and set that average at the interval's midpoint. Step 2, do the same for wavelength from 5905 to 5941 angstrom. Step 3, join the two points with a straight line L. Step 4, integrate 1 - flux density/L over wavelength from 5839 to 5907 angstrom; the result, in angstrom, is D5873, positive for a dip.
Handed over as 8.39 angstrom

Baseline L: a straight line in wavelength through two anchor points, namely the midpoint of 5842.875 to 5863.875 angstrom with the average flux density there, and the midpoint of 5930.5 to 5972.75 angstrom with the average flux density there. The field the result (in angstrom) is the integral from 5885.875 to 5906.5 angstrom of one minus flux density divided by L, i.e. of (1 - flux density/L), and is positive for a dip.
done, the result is 6.9 angstrom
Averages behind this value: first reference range 37.4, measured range 25.3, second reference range 38.9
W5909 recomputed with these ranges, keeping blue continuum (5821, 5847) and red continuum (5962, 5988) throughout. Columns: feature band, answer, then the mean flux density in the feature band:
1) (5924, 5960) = -0.1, 38.6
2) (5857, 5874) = 0.7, 37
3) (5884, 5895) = 4.9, 21.5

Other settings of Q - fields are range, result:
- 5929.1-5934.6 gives 38.9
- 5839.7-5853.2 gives 38.7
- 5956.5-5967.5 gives 39.1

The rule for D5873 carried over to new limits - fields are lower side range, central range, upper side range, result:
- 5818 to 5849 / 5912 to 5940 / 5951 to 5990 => 0.2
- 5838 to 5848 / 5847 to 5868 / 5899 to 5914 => 0.8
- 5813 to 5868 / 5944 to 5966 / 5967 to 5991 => -0.4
